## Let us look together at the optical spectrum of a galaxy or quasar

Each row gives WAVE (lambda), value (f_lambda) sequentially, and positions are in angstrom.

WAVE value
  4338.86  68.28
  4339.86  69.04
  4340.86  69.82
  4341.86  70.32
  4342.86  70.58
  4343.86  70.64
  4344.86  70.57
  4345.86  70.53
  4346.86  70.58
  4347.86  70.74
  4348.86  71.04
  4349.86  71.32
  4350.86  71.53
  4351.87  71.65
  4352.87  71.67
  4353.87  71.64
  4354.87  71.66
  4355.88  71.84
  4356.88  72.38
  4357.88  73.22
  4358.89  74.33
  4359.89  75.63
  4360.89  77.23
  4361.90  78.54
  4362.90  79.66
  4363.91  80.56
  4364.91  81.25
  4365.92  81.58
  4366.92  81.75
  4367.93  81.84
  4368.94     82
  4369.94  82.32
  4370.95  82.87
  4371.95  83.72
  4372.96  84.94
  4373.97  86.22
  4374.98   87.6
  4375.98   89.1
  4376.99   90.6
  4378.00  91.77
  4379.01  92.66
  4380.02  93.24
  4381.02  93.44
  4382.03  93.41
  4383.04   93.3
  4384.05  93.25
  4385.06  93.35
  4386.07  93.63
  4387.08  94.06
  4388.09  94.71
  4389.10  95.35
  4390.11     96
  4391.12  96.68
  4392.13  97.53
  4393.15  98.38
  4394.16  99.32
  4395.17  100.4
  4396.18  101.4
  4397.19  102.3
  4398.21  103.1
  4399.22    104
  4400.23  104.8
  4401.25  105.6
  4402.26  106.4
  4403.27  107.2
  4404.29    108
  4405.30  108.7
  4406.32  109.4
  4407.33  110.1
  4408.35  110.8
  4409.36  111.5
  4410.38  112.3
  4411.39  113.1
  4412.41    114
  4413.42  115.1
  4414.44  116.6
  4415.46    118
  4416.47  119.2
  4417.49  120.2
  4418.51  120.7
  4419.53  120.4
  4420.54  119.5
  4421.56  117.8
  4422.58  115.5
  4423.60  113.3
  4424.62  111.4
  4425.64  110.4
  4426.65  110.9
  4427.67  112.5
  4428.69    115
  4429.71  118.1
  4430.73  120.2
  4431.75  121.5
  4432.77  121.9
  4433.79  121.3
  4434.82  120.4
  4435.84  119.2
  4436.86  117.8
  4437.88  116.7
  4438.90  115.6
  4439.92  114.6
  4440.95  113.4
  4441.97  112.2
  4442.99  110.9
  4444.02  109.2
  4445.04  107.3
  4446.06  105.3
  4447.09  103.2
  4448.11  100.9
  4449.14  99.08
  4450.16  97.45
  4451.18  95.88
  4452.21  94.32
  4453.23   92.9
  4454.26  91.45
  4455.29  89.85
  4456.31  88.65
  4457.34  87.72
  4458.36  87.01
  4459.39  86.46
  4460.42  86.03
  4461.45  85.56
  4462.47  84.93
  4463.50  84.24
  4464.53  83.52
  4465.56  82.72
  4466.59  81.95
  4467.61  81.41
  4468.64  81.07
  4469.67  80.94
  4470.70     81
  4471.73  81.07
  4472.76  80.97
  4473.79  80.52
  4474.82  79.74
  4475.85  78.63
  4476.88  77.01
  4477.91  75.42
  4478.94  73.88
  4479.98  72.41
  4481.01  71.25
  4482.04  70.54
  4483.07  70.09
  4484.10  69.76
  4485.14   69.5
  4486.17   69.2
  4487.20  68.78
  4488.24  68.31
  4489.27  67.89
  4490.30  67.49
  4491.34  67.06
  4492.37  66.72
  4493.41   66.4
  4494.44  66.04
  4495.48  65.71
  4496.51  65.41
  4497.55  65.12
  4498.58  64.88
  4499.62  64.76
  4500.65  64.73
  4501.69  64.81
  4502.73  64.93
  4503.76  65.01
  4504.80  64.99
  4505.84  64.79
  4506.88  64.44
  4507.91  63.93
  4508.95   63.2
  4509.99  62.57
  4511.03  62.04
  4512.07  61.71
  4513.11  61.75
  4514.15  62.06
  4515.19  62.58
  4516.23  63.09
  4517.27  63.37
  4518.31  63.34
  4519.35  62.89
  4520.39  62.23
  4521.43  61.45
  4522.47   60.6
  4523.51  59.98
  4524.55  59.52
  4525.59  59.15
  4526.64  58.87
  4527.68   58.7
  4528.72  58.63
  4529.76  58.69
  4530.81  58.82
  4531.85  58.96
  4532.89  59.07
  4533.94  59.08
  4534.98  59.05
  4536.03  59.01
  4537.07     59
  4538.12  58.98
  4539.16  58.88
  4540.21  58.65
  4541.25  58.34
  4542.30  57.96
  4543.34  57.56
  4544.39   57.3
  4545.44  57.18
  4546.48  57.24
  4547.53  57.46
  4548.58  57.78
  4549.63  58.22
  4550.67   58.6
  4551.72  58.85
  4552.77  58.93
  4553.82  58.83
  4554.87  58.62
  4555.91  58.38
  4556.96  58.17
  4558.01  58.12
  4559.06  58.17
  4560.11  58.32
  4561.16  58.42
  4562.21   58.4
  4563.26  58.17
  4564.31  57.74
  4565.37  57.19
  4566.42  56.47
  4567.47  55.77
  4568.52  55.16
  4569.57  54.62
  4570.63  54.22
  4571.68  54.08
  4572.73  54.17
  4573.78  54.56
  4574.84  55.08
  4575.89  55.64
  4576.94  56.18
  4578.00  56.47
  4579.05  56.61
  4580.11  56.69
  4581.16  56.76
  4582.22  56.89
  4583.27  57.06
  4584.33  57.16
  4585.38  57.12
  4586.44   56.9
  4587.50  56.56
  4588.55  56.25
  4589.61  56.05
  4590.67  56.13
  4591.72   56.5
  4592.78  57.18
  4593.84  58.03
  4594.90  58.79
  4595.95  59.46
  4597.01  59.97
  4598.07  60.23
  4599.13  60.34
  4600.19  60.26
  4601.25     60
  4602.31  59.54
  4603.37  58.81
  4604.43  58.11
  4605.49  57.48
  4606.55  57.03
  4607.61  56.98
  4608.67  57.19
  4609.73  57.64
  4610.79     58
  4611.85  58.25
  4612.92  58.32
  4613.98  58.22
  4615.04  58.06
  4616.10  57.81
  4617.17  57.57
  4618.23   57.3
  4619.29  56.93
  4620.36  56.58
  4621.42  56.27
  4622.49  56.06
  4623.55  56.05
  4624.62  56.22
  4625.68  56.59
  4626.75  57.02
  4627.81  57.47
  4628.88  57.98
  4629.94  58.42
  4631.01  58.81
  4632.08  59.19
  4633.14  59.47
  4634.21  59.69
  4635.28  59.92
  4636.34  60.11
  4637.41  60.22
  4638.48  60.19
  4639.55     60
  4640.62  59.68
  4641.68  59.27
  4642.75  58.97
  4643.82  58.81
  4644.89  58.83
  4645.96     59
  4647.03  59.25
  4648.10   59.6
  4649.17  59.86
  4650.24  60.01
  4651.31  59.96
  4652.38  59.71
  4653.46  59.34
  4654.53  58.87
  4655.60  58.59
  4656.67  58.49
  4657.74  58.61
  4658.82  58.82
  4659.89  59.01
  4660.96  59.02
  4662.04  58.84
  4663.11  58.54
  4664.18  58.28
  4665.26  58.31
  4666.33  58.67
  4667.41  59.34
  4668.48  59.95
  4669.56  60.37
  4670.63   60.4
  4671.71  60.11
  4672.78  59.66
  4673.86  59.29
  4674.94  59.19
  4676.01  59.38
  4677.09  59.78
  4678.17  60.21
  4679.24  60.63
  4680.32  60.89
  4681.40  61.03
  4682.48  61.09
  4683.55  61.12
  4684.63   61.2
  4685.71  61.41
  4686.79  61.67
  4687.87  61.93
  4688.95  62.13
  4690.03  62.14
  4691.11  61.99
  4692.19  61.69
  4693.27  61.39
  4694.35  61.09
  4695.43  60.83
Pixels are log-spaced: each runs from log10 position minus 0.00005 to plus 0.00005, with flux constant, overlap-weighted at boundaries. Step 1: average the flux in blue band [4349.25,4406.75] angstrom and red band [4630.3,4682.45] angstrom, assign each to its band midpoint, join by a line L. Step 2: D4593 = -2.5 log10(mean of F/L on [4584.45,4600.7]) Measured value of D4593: 0.14 mag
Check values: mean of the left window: 89.1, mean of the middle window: 58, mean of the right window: 59.5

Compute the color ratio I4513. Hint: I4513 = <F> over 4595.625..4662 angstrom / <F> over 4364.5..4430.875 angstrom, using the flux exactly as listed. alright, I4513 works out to 0.6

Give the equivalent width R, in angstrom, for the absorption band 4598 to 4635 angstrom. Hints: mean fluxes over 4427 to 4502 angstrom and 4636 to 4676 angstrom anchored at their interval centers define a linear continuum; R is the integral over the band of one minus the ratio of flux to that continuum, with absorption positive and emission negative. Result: 4.1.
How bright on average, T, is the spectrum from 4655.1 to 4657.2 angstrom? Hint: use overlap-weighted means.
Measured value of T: 58.6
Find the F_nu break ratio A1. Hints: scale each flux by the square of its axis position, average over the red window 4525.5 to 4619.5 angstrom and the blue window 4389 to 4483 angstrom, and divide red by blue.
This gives 0.61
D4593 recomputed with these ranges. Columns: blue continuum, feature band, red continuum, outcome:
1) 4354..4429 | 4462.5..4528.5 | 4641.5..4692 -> 0.214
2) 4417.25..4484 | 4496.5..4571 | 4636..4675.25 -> 0.343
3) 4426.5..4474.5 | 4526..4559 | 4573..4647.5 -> 0.276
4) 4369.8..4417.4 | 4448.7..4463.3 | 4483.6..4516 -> -0.135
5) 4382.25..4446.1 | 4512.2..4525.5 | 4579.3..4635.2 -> 0.299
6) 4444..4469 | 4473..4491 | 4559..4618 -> 0.170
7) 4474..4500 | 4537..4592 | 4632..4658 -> 0.136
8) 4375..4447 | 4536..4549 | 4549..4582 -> 0.114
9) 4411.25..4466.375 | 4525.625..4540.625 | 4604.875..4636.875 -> 0.351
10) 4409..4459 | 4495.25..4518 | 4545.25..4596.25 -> 0.270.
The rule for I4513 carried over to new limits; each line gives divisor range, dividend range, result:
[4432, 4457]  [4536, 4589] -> 0.54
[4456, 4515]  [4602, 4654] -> 0.81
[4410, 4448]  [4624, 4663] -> 0.51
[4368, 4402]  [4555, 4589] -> 0.60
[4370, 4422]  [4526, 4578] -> 0.56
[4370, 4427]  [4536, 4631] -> 0.56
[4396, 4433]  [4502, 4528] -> 0.55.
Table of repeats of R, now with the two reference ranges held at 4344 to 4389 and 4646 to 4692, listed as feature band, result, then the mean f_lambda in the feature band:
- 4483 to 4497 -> 1.0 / 67.7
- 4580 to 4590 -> 1.4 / 56.8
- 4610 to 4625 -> 1.5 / 57.3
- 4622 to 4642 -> 1.3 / 58.6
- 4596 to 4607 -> 0.9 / 59.2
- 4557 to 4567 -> 1.4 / 57.9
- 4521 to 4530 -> 1.4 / 59.6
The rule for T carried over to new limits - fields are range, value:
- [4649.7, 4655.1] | 59.5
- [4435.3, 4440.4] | 117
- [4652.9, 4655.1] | 59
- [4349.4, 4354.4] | 71.6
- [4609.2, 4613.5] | 58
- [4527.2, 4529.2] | 58.7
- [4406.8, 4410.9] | 111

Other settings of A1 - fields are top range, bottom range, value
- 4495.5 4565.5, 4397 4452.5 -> 0.57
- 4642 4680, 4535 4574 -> 1.08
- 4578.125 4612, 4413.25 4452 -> 0.55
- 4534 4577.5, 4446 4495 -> 0.74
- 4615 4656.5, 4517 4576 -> 1.05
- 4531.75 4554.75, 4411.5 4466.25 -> 0.57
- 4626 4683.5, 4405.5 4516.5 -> 0.72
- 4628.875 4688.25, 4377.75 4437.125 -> 0.62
